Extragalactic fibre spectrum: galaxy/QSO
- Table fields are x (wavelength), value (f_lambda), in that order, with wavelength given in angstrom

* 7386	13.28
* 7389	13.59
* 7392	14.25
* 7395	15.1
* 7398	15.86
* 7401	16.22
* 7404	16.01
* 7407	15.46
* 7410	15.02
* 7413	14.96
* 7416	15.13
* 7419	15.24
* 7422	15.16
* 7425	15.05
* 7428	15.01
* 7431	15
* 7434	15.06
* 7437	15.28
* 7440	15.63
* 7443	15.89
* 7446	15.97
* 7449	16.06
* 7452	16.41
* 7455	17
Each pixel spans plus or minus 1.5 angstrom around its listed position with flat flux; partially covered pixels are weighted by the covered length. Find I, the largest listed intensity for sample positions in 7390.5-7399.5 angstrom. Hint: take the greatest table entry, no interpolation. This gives 15.86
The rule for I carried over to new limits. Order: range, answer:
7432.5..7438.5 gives 15.28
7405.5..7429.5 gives 15.46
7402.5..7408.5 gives 16.01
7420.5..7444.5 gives 15.89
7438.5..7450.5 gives 16.06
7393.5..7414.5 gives 16.22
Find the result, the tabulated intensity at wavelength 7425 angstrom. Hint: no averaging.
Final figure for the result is 15.05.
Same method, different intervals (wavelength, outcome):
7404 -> 16.01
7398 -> 15.86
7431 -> 15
